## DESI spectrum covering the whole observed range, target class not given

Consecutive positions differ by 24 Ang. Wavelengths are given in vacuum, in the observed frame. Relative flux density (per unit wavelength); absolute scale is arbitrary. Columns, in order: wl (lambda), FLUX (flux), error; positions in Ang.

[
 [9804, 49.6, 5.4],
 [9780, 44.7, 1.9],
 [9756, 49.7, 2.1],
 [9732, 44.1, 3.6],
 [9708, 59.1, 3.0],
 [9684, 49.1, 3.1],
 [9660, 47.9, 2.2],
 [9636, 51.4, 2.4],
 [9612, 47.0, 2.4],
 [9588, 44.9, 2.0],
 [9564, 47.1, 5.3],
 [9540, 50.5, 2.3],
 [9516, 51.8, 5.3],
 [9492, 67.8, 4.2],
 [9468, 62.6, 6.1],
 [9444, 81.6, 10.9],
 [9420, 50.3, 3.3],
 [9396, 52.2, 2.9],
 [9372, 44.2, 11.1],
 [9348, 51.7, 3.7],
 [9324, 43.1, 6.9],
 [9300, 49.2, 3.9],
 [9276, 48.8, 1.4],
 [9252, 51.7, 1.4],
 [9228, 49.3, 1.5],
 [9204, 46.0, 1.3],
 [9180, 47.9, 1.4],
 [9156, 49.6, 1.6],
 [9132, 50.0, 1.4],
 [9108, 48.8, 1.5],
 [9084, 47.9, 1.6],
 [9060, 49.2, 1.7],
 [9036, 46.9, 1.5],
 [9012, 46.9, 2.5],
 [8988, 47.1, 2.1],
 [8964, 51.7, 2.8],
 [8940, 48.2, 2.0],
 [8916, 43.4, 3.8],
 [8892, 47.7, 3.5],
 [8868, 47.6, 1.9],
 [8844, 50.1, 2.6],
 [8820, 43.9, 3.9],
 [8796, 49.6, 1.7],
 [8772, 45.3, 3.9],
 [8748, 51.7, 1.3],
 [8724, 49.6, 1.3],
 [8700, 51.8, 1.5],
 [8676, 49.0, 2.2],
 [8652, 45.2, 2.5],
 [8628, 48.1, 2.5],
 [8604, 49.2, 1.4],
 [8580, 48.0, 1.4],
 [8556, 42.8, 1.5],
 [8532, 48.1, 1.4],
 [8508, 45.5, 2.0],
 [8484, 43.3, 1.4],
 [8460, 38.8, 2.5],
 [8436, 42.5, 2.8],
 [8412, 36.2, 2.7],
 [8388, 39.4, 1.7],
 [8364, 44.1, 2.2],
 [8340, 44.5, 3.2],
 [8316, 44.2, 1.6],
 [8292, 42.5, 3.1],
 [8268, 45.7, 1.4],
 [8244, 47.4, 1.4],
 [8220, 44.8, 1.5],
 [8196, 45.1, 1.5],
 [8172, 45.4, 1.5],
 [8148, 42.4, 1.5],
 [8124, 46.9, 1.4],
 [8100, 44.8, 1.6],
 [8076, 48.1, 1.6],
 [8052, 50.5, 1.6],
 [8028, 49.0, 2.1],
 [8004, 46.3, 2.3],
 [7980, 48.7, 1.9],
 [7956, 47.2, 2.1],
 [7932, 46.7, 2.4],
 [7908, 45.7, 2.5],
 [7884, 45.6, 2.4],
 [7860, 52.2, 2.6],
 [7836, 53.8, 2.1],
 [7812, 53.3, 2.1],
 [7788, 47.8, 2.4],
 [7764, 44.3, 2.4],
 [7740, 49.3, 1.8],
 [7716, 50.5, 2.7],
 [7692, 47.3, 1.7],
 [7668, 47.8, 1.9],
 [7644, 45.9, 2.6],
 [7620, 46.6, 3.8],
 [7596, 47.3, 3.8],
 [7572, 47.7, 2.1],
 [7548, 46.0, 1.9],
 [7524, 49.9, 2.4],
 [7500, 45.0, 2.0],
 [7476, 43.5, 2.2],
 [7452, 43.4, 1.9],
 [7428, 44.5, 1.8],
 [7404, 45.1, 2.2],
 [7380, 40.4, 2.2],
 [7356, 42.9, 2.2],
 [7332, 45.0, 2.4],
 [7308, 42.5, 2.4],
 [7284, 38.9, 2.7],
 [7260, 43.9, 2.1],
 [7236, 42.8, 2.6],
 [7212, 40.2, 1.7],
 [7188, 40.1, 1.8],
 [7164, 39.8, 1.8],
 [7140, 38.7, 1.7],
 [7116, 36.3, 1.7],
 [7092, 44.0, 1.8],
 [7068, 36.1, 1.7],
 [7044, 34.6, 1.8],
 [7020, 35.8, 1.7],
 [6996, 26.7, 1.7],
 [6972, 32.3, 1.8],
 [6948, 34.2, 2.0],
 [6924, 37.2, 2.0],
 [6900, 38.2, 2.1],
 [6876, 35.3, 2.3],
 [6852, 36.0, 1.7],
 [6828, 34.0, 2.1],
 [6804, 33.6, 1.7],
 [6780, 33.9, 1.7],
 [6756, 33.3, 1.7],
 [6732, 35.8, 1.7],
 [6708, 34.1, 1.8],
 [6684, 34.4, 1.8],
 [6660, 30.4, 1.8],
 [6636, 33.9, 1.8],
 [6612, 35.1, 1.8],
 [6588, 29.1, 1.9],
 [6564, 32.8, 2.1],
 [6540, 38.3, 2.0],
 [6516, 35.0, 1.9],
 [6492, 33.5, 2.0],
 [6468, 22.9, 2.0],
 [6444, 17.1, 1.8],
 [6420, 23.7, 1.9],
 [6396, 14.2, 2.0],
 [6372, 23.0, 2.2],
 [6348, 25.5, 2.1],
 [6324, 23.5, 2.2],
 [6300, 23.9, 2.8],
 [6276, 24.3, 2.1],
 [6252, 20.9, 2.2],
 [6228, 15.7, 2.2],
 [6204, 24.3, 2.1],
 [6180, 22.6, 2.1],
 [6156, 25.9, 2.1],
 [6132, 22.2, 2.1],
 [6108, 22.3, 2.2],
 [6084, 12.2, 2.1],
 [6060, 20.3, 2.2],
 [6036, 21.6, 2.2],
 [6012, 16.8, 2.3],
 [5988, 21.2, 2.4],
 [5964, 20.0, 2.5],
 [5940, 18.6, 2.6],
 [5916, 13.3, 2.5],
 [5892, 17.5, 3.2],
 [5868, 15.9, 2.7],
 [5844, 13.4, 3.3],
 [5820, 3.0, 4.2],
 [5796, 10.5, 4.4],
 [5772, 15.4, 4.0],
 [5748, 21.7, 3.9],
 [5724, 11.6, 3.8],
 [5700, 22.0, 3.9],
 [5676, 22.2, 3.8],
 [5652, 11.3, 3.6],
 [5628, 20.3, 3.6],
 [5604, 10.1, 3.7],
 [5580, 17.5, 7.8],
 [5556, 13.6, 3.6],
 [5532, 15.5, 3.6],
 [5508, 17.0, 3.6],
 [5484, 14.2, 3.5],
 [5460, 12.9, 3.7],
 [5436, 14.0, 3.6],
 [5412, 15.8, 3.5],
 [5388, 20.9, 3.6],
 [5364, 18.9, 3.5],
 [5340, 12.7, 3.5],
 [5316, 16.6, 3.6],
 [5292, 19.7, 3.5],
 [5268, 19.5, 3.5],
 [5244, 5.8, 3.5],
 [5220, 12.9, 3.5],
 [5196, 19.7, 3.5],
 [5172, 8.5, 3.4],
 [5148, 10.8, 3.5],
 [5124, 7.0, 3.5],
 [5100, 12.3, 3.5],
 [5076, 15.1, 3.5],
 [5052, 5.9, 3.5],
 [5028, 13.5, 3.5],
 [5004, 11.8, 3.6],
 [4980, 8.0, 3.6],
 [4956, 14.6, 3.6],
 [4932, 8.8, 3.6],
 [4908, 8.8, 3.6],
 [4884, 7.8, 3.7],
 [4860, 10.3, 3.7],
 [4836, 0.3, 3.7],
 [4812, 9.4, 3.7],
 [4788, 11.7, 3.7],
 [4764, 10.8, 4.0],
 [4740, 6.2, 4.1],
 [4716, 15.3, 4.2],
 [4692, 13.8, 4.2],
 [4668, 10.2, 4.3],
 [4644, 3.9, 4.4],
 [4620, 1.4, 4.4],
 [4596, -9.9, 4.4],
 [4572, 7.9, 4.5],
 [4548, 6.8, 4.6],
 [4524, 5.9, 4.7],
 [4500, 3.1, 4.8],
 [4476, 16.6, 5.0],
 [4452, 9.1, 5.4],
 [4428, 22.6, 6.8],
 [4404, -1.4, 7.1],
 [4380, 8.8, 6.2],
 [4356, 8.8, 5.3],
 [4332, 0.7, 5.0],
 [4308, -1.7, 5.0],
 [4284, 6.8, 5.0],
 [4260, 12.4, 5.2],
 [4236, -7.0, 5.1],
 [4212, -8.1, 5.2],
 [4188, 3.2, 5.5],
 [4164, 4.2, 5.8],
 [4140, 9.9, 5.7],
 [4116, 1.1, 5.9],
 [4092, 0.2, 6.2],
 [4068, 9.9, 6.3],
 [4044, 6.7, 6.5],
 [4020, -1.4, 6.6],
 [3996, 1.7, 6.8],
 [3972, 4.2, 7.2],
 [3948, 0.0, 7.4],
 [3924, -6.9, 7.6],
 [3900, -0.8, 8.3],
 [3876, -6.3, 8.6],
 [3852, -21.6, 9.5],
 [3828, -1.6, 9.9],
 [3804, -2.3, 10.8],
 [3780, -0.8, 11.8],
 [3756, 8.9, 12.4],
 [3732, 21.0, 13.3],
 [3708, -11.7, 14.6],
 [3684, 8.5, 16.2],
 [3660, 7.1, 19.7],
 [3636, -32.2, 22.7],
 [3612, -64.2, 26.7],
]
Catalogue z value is 0.62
